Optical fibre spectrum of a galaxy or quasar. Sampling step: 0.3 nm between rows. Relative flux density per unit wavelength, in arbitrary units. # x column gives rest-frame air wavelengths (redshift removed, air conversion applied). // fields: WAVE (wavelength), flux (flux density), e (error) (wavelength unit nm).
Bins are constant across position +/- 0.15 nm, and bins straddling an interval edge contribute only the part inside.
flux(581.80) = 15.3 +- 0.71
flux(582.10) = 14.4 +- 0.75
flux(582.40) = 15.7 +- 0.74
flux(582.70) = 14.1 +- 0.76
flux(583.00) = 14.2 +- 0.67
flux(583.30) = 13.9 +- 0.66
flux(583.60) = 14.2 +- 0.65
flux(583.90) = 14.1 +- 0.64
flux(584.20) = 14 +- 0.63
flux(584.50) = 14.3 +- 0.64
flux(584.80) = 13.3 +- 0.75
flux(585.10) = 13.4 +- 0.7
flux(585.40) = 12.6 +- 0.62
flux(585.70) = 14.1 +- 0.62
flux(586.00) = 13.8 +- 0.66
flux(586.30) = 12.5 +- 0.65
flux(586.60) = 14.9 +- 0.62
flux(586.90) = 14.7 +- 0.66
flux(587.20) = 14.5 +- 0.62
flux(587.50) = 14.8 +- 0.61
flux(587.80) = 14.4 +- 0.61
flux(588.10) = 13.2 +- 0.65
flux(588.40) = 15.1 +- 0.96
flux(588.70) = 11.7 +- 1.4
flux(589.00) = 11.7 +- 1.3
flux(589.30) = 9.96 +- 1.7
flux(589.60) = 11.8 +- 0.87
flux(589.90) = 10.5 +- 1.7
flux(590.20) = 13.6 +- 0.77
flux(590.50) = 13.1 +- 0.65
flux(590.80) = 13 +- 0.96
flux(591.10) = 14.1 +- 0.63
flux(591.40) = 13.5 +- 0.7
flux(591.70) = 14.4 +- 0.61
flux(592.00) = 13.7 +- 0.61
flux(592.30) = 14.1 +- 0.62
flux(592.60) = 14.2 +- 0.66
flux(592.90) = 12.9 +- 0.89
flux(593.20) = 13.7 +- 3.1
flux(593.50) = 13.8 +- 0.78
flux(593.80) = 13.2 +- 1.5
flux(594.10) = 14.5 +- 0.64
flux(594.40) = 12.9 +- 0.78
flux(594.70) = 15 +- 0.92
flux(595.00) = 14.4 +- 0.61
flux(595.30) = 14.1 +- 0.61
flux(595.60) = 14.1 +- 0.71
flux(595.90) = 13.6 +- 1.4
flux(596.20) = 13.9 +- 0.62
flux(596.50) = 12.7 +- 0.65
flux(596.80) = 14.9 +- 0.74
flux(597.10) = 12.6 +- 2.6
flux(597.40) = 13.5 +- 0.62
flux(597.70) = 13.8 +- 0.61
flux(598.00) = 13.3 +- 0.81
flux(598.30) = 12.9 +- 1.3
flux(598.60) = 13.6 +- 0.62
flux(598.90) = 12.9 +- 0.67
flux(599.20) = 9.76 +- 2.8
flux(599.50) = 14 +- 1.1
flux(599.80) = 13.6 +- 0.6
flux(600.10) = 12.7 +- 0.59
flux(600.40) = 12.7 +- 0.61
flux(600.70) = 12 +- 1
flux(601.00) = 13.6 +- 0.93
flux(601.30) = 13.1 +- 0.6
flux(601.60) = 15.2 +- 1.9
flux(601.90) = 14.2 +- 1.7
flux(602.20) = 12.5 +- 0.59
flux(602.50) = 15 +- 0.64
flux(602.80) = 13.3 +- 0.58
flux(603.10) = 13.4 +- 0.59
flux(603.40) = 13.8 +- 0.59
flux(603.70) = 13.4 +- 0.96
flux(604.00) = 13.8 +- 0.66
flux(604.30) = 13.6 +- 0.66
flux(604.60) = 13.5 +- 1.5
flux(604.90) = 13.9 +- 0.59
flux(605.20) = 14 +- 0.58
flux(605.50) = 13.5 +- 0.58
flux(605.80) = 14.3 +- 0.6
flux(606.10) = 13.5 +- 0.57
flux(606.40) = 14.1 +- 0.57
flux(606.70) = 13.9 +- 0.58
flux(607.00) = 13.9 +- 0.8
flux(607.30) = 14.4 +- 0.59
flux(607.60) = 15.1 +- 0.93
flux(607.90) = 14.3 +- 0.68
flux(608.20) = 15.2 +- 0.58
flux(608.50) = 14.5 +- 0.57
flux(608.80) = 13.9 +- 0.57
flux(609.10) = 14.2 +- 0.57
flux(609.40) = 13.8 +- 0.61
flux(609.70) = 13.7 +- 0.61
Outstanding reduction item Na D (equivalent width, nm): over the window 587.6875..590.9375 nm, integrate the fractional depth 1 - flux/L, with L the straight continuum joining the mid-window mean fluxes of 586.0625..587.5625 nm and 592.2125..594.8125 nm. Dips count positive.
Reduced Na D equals 0.35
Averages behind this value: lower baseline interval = 14.2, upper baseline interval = 13.8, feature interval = 12.5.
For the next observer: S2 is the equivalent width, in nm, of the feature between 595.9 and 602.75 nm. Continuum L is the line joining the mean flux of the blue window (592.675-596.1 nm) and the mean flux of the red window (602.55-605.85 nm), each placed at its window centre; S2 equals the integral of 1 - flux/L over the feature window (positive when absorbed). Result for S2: 0.24 nm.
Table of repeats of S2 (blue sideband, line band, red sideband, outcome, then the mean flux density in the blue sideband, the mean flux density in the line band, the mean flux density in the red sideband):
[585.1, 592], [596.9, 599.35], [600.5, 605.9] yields 0.12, 13.3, 12.8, 13.7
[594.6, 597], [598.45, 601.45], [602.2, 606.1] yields 0.24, 14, 12.8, 13.7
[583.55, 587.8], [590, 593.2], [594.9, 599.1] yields 0.03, 14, 13.6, 13.5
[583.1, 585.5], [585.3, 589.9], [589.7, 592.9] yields 0.12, 13.8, 13.2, 13.4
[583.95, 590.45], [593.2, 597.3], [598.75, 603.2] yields -0.18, 13.3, 13.8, 13.2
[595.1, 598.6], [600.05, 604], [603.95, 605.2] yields 0.06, 13.6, 13.5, 13.7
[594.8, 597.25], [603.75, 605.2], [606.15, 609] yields 0.05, 13.8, 13.7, 14.3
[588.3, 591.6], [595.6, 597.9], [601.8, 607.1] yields -0.09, 12.5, 13.6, 13.7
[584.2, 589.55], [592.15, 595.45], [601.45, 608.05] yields -0.06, 13.5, 13.9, 13.9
